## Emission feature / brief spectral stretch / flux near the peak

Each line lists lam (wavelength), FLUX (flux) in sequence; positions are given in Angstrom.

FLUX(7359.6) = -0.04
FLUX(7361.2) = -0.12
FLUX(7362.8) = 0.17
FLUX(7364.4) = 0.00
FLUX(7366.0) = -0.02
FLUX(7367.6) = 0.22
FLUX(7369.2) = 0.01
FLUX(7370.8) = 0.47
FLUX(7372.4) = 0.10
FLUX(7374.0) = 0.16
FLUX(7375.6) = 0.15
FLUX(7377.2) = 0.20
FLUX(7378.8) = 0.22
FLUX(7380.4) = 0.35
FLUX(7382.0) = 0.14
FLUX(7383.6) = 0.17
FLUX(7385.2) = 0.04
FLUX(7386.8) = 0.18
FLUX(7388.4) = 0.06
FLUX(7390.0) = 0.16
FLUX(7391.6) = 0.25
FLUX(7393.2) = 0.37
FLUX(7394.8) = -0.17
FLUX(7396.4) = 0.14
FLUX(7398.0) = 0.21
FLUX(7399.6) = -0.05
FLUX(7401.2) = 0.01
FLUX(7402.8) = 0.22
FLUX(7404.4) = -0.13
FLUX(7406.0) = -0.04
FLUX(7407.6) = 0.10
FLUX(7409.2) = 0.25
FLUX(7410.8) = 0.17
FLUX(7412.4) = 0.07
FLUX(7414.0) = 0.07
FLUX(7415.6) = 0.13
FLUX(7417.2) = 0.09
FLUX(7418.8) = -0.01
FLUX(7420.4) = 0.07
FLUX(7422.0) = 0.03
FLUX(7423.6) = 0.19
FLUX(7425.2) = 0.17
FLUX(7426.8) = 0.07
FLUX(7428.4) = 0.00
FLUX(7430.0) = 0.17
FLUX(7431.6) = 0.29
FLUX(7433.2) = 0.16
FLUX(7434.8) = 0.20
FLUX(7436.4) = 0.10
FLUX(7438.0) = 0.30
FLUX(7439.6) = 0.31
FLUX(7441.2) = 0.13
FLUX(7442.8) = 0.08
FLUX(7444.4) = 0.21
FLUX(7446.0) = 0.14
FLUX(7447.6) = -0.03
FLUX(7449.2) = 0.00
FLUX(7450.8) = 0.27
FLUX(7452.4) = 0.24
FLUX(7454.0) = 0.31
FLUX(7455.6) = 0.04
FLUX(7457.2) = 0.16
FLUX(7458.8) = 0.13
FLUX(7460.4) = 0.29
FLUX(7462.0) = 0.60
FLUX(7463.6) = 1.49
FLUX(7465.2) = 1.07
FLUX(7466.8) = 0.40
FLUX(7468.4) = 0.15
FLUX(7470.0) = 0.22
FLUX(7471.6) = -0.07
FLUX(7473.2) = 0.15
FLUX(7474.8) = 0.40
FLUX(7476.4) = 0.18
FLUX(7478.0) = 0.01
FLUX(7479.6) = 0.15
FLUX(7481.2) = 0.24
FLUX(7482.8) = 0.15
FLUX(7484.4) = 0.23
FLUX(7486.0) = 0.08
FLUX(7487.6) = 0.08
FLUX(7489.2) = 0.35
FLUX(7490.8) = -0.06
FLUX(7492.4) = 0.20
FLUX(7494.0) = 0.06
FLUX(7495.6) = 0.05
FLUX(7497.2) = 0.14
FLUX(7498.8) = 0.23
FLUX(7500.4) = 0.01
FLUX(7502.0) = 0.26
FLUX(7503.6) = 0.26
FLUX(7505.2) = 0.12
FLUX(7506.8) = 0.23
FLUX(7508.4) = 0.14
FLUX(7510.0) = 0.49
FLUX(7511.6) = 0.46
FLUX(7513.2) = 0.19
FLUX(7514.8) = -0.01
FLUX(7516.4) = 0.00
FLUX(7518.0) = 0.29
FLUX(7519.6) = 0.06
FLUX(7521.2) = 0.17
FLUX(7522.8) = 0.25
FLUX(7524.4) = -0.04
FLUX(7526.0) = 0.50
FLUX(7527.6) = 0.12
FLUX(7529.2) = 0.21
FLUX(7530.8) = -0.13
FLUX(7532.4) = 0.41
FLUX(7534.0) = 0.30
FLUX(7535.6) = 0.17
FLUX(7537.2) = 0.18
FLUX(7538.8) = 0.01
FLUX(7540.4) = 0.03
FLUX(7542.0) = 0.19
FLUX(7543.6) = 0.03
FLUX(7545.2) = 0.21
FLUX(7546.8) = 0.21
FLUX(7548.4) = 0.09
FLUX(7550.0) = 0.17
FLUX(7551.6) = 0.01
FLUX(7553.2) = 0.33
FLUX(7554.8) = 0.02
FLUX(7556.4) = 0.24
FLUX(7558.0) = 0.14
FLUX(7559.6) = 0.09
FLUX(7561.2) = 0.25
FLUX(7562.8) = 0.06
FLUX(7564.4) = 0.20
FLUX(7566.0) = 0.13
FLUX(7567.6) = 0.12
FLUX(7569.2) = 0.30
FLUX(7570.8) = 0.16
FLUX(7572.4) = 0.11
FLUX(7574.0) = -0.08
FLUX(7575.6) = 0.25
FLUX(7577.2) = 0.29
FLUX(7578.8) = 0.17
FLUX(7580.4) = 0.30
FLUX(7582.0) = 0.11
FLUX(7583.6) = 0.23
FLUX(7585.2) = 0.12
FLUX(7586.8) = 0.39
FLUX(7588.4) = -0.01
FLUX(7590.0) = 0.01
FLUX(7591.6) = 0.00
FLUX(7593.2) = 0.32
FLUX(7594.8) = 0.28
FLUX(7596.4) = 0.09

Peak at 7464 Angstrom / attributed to Hgamma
